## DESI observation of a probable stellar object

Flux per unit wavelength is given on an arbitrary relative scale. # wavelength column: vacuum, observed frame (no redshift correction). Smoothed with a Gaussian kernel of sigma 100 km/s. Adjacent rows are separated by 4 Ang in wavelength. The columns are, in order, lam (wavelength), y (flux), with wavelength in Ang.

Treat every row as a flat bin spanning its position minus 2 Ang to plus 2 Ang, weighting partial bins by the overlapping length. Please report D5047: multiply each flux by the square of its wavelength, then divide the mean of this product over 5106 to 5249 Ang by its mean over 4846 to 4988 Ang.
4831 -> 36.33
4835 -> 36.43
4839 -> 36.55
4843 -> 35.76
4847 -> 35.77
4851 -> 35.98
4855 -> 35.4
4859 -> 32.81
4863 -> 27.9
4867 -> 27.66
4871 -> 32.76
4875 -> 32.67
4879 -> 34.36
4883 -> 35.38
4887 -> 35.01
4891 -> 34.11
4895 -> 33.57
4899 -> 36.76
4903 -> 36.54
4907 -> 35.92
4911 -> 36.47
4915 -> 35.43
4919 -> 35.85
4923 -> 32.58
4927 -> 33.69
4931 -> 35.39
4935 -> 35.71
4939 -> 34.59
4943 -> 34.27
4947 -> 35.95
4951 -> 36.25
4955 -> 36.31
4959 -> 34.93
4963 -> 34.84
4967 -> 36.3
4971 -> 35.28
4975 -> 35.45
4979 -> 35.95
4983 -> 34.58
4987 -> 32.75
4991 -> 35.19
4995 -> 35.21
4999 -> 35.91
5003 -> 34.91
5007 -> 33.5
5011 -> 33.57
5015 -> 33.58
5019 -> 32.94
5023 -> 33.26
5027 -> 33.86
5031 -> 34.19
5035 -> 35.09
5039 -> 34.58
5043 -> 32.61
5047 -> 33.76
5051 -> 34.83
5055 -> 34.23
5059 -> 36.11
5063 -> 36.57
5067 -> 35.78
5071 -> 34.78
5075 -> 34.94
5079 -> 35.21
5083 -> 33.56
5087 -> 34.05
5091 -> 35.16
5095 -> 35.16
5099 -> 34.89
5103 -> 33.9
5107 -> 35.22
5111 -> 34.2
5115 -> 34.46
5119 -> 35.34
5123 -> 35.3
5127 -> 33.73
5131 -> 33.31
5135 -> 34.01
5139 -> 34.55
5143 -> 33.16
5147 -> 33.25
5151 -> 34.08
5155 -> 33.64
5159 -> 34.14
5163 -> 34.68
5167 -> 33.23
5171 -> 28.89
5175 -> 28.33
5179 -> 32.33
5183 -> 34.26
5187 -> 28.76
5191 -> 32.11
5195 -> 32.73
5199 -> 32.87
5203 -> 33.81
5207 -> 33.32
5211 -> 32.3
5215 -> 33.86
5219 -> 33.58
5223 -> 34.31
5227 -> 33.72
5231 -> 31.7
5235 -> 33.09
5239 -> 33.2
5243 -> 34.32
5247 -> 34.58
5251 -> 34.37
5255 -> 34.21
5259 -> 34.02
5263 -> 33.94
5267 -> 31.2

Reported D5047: 1.07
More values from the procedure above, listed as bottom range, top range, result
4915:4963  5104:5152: 1.05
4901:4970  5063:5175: 1.04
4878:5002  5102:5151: 1.05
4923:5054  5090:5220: 1.03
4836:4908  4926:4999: 1.07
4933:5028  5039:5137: 1.04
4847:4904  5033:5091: 1.11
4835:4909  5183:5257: 1.11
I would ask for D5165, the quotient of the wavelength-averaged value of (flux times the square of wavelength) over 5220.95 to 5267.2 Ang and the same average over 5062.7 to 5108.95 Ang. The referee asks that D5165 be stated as 1.0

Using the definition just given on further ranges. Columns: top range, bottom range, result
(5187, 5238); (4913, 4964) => 1.05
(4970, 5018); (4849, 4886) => 1.11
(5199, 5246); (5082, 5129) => 1.01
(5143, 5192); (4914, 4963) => 1.01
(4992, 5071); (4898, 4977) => 1.01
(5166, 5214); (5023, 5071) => 0.97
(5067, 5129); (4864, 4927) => 1.10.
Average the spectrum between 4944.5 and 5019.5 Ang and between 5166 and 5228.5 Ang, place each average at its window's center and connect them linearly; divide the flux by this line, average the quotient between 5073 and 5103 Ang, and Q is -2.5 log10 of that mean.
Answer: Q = -0.031 mag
